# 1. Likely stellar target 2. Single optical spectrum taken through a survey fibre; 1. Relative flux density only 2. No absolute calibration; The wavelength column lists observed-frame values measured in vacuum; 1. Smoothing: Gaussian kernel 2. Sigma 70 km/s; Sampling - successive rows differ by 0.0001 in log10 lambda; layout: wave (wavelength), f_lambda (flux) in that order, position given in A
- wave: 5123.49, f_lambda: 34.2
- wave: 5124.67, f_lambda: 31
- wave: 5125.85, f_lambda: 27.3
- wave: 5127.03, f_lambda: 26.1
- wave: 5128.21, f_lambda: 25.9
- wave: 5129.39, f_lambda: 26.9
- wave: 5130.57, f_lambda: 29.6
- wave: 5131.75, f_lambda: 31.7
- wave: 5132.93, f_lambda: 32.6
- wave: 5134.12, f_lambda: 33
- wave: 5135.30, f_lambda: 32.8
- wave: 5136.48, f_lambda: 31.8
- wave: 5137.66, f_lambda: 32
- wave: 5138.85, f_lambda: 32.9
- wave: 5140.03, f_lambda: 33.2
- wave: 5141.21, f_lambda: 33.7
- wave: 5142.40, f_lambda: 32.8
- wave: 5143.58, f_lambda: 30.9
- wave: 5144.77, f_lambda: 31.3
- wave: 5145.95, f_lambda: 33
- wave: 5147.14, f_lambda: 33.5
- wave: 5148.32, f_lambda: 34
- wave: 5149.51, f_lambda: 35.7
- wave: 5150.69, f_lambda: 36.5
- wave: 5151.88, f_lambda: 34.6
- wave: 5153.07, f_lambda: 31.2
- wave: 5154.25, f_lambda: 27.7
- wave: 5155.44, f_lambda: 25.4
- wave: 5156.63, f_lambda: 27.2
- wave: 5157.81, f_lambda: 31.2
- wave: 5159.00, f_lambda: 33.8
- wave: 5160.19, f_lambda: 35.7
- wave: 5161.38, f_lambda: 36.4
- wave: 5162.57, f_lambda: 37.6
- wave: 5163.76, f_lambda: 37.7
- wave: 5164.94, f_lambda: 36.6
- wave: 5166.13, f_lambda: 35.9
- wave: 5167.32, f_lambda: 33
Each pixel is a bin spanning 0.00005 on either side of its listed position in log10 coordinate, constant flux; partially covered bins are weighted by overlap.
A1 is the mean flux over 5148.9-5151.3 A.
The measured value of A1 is 36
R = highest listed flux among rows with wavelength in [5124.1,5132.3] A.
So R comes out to 31.7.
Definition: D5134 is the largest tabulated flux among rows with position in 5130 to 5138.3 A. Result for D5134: 33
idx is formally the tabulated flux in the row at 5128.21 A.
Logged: 25.9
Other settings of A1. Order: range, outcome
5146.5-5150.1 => 34.4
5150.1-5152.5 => 35.4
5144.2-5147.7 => 32.6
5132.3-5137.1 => 32.5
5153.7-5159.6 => 29.1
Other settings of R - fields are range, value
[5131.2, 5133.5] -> 32.6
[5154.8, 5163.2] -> 37.6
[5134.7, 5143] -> 33.7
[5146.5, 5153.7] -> 36.5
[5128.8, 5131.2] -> 29.6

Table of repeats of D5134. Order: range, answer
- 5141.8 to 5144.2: 32.8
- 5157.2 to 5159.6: 33.8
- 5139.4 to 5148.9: 34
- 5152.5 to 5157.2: 31.2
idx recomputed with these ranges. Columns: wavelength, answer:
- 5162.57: 37.6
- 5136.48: 31.8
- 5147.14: 33.5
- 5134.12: 33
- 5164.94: 36.6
